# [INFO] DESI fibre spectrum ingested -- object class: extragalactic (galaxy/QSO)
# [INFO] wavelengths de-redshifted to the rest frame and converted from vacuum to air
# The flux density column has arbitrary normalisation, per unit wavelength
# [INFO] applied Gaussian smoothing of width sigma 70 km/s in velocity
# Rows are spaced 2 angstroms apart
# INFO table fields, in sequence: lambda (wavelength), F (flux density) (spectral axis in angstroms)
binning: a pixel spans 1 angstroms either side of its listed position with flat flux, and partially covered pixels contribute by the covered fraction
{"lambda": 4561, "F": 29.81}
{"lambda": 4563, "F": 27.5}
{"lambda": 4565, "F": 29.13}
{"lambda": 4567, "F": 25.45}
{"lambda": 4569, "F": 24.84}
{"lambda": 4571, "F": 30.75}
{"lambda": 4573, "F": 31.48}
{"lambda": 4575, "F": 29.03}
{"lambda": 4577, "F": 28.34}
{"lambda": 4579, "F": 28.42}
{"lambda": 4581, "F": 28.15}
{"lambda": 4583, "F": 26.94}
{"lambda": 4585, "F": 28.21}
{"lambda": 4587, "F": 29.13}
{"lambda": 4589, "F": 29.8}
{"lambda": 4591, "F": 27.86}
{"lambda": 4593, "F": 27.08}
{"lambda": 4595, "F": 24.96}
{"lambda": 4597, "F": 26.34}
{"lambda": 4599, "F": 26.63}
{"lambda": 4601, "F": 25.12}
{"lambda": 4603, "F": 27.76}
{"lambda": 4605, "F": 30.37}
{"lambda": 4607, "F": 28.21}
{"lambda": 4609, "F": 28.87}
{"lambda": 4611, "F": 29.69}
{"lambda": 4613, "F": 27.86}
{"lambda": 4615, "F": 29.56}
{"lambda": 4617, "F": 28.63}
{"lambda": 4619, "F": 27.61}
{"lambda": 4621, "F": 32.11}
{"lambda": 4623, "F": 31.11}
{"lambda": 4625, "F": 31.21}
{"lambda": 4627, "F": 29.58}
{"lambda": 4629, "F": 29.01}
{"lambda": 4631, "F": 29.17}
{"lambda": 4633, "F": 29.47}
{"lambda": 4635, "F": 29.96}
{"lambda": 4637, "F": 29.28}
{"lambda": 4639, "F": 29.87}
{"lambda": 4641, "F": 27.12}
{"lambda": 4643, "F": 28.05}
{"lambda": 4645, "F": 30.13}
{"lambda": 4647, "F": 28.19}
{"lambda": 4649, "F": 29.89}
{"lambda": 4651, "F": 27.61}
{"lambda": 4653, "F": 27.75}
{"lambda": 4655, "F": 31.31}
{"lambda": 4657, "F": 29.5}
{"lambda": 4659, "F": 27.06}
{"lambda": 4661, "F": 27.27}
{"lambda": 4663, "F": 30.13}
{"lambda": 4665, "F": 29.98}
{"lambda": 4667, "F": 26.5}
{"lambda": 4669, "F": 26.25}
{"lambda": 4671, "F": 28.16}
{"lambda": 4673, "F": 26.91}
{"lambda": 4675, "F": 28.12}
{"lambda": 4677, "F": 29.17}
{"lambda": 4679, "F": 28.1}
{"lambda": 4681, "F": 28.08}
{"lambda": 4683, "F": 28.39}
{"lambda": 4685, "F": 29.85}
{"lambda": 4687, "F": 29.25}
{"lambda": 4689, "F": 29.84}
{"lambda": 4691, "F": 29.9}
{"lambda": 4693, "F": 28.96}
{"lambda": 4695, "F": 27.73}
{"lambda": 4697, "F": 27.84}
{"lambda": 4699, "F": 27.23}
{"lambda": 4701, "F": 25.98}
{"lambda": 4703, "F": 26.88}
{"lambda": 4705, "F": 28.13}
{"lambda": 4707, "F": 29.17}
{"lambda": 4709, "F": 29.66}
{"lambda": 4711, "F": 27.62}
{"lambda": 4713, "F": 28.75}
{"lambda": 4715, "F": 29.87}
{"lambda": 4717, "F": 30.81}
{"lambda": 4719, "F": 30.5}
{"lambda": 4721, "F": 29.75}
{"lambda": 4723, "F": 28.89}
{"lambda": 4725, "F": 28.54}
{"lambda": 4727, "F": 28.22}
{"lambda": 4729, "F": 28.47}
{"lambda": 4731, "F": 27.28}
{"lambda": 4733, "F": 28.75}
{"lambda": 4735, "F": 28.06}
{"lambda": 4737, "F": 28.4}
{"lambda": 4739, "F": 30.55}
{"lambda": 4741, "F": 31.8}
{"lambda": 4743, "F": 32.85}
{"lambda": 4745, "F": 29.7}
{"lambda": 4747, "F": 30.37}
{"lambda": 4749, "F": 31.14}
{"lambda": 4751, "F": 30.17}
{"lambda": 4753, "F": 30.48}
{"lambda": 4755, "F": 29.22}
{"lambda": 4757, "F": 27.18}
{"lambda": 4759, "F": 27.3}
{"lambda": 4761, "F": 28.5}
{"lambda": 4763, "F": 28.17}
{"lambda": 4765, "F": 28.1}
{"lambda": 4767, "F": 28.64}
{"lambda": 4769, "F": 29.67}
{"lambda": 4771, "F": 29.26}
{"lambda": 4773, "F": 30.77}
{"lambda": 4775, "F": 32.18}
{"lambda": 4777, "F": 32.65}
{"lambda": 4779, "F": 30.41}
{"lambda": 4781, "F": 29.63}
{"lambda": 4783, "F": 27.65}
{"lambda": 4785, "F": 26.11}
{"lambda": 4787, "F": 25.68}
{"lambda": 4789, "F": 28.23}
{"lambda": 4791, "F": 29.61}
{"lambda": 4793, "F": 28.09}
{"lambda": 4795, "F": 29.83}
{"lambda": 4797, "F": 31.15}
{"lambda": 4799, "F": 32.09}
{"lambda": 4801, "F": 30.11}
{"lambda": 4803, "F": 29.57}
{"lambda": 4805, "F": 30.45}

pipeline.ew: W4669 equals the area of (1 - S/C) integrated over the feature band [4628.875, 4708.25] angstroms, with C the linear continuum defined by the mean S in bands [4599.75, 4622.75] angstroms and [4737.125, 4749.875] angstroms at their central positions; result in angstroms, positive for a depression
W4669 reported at 3.1 angstroms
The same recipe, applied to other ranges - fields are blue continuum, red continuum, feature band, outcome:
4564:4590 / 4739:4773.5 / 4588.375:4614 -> 0.8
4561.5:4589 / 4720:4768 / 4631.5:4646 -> -0.2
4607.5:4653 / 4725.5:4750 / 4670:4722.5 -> 1.5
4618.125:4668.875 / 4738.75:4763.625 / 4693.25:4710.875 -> 1.0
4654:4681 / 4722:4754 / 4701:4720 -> 0.1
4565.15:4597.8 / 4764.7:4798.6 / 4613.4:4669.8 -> -1.3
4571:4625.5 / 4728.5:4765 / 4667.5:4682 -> 0.6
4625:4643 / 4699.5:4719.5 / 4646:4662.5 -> 0.3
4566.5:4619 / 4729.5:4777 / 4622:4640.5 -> -0.9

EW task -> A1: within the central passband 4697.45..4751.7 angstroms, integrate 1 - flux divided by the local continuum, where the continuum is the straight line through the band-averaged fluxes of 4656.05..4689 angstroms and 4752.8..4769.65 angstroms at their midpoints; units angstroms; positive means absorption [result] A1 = -1.4 angstroms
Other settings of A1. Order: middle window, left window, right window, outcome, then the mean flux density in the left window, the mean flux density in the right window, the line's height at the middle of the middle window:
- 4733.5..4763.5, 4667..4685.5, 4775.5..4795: -1.12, 28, 28.8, 28.5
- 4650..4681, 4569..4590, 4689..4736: 0.46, 28.8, 28.6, 28.7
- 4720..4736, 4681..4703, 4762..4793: 0.11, 28.4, 29.1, 28.7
